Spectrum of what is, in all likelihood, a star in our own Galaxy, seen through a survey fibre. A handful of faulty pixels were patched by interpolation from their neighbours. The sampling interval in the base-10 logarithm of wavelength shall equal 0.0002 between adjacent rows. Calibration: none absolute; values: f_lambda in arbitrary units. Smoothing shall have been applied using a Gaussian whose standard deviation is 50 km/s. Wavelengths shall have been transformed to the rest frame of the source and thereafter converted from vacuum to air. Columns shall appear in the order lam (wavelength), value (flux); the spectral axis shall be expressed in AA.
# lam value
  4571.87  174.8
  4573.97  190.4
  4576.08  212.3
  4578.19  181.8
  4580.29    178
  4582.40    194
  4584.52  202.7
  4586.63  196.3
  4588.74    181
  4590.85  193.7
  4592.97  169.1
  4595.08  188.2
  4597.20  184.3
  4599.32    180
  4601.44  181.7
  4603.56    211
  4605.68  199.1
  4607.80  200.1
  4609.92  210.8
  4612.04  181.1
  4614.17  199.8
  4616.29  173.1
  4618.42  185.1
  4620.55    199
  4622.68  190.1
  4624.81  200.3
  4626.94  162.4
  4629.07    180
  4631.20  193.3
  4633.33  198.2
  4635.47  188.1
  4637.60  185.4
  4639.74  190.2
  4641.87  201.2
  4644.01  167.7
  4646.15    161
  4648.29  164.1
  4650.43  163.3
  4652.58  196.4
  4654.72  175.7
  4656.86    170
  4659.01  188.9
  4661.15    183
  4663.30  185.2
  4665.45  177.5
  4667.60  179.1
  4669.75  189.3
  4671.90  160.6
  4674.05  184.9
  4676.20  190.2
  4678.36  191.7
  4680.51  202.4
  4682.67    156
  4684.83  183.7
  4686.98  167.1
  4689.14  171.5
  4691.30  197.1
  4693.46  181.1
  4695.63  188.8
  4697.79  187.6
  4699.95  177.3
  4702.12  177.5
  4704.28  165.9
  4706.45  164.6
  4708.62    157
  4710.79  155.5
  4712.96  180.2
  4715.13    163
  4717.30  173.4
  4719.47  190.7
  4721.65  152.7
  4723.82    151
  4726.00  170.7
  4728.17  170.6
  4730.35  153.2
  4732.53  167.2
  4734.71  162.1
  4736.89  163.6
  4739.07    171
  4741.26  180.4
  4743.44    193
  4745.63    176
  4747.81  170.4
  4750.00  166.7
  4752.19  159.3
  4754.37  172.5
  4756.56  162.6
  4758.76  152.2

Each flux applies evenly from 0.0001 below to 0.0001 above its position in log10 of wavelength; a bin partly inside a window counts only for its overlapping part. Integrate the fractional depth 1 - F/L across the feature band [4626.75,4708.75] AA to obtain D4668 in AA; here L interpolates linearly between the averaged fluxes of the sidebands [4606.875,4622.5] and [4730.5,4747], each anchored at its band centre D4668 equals 1.6 AA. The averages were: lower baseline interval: 192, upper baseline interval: 172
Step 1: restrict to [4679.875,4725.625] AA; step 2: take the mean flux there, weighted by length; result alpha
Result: 173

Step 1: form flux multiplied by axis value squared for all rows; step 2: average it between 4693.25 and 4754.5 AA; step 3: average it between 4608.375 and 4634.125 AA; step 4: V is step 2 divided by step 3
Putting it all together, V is 0.94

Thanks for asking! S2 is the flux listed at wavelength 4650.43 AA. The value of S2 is 163.3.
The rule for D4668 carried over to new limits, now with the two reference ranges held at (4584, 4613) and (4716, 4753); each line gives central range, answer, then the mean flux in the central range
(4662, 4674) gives 0.1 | 179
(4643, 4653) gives 0.8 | 169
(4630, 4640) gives -0.3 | 191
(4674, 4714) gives -0.5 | 178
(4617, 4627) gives -0.1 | 189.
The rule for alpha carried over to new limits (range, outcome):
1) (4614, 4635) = 188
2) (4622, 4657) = 182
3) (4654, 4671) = 181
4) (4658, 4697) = 182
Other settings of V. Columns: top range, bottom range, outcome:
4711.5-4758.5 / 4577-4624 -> 0.94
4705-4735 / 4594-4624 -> 0.90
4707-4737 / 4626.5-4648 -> 0.94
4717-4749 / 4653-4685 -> 0.96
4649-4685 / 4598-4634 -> 0.97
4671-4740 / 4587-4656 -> 0.96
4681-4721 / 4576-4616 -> 0.96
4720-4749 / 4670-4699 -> 0.94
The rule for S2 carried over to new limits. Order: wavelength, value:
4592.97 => 169.1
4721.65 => 152.7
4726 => 170.7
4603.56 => 211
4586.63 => 196.3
